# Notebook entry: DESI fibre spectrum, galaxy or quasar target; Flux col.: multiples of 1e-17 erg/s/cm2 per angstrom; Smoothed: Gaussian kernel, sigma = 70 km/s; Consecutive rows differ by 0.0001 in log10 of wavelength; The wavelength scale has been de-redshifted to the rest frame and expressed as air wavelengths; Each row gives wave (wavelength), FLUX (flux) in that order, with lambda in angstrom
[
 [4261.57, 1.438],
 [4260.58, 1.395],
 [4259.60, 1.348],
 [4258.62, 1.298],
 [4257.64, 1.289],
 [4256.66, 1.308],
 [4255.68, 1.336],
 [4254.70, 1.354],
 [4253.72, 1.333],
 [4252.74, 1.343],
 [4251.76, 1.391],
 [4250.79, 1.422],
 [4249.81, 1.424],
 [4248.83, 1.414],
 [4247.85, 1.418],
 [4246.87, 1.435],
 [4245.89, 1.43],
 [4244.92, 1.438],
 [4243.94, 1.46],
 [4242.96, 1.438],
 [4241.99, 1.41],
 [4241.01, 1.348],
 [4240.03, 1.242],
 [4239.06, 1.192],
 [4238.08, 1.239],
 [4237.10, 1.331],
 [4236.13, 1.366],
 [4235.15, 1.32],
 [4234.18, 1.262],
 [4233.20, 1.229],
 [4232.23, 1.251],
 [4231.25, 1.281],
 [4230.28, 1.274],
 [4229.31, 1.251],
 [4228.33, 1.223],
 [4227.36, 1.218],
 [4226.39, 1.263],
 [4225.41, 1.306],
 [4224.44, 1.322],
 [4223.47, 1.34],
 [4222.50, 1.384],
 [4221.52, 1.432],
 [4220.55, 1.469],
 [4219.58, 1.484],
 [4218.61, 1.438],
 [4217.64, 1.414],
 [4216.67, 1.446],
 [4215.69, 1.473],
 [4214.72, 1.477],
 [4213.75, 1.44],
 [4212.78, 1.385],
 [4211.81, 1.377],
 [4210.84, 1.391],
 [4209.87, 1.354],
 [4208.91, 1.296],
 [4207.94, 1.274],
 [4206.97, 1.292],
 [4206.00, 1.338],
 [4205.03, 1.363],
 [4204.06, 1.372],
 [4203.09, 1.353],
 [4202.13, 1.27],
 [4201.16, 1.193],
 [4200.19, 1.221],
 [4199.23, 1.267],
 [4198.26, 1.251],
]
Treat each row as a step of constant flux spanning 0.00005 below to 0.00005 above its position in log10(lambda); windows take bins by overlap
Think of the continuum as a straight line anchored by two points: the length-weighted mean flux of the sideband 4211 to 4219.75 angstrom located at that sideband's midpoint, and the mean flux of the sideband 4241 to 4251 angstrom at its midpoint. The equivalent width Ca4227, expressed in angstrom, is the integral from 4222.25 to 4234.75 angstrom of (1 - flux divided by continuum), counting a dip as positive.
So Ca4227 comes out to 1.3 angstrom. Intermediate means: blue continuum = 1.43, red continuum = 1.42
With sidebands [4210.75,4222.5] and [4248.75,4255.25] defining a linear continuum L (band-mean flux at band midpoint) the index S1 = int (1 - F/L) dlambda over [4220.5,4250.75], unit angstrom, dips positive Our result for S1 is 1.5 angstrom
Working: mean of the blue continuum 1.43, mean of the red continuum 1.38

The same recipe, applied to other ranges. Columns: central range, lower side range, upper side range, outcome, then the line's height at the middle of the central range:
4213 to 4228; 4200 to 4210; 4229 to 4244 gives -1.0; 1.3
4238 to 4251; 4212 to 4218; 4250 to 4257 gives -0.1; 1.38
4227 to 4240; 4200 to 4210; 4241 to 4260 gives 0.9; 1.35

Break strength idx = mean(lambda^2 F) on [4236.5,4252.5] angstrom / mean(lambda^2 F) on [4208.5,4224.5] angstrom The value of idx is 1.0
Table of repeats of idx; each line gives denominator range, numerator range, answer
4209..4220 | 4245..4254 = 1.01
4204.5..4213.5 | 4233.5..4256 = 1.03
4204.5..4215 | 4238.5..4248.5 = 1.03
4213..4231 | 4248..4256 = 1.02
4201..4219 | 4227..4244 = 0.96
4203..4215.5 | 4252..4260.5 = 1.00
